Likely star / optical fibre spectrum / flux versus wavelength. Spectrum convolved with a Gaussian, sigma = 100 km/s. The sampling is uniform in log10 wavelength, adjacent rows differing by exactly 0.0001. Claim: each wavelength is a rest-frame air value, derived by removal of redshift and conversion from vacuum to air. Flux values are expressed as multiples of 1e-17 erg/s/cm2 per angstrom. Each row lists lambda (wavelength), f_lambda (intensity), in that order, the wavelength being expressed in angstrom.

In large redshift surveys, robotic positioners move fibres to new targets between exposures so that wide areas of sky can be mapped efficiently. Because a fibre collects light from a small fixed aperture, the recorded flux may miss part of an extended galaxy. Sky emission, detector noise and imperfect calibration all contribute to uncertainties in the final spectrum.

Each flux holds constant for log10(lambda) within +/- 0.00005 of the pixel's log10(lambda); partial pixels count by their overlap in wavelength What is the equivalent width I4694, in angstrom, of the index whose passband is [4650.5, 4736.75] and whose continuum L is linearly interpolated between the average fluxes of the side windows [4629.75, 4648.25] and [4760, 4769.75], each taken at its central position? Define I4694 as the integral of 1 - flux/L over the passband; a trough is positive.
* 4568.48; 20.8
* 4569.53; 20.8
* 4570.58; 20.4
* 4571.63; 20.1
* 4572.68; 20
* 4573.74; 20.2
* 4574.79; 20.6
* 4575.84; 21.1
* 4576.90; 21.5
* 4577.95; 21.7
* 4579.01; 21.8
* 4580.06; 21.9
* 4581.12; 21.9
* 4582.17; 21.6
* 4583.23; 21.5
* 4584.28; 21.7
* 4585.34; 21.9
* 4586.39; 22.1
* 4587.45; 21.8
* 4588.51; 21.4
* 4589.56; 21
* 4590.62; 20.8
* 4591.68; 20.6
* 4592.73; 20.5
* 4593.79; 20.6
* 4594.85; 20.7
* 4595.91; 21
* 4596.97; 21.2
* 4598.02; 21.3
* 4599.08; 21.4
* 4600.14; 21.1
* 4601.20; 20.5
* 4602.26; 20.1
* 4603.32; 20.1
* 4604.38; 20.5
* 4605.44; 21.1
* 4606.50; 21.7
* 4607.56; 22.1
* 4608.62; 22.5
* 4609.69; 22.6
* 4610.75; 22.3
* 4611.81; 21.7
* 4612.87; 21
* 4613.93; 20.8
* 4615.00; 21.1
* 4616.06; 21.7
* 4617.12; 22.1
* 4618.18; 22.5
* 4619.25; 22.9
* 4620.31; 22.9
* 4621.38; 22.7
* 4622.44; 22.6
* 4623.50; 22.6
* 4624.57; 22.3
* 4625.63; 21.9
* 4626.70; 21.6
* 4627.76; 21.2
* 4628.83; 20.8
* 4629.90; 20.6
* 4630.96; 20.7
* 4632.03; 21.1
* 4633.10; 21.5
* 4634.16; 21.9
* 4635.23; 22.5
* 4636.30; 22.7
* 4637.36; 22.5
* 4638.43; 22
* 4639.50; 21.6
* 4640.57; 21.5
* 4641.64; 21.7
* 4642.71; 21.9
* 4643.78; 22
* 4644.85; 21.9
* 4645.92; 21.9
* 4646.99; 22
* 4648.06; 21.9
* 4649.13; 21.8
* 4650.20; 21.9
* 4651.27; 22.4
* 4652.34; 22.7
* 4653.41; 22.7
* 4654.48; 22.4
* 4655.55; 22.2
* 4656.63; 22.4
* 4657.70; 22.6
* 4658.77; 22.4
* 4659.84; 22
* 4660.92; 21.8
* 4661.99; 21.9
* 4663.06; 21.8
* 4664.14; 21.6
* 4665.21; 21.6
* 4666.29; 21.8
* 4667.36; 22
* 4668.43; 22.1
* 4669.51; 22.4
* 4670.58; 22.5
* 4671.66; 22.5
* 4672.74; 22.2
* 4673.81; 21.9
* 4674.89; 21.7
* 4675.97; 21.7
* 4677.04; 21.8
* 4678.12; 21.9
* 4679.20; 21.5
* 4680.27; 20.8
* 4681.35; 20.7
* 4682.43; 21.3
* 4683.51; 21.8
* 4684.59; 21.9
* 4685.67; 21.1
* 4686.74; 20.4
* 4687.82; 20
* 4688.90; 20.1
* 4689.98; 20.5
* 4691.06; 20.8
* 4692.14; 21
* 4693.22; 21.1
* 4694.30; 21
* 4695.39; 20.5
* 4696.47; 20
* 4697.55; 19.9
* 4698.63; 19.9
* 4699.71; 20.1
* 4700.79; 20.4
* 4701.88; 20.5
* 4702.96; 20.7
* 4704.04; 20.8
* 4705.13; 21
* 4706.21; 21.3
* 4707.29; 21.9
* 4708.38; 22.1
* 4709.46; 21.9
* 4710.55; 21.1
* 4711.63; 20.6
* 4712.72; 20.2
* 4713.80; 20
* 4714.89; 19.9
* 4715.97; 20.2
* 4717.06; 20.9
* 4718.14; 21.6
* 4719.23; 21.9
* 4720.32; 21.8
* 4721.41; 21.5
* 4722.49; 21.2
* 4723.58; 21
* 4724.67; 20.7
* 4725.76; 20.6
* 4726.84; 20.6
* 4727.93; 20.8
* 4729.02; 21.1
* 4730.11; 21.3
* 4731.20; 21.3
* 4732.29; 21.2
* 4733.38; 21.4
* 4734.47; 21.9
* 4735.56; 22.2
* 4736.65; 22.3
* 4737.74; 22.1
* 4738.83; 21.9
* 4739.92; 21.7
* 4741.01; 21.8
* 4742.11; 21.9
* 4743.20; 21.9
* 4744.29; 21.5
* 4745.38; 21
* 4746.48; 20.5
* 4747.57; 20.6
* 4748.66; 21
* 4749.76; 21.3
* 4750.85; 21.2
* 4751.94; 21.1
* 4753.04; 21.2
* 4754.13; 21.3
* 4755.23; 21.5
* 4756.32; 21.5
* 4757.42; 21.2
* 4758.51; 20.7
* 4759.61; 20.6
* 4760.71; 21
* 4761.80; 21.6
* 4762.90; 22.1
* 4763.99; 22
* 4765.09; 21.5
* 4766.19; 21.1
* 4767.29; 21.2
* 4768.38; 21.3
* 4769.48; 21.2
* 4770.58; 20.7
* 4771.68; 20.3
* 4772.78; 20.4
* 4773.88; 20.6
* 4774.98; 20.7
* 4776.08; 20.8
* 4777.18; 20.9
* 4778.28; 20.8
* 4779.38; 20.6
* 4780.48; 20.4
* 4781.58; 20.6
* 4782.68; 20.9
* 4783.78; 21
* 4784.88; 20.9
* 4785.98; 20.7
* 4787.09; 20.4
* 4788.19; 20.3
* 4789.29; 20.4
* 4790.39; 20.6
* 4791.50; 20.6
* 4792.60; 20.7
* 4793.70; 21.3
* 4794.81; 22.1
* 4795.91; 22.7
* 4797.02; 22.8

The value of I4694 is 1.23 angstrom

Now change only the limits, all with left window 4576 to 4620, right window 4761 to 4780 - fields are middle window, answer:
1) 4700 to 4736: 0.16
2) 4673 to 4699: 0.30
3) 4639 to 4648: -0.21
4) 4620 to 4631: -0.24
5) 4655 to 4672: -0.65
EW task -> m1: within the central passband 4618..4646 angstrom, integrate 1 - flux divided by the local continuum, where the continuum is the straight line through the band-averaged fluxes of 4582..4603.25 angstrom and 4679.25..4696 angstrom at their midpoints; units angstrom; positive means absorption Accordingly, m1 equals -1.2 angstrom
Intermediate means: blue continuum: 21.1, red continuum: 20.9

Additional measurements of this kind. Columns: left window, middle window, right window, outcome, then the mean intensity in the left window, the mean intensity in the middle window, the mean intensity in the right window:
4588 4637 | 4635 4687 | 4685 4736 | -1.8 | 21.5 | 21.9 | 20.9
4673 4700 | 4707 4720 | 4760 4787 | 0.0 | 21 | 21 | 21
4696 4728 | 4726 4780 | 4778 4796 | -1.0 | 20.8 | 21.2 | 20.8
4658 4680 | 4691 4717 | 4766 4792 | 1.0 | 22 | 20.7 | 20.7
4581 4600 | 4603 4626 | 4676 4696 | -0.8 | 21.3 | 21.9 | 21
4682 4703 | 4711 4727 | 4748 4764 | 0.0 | 20.6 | 20.9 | 21.3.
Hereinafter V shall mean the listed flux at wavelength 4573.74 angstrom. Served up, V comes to 20.2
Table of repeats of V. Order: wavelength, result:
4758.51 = 20.7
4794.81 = 22.1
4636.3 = 22.7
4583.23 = 21.5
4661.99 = 21.9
